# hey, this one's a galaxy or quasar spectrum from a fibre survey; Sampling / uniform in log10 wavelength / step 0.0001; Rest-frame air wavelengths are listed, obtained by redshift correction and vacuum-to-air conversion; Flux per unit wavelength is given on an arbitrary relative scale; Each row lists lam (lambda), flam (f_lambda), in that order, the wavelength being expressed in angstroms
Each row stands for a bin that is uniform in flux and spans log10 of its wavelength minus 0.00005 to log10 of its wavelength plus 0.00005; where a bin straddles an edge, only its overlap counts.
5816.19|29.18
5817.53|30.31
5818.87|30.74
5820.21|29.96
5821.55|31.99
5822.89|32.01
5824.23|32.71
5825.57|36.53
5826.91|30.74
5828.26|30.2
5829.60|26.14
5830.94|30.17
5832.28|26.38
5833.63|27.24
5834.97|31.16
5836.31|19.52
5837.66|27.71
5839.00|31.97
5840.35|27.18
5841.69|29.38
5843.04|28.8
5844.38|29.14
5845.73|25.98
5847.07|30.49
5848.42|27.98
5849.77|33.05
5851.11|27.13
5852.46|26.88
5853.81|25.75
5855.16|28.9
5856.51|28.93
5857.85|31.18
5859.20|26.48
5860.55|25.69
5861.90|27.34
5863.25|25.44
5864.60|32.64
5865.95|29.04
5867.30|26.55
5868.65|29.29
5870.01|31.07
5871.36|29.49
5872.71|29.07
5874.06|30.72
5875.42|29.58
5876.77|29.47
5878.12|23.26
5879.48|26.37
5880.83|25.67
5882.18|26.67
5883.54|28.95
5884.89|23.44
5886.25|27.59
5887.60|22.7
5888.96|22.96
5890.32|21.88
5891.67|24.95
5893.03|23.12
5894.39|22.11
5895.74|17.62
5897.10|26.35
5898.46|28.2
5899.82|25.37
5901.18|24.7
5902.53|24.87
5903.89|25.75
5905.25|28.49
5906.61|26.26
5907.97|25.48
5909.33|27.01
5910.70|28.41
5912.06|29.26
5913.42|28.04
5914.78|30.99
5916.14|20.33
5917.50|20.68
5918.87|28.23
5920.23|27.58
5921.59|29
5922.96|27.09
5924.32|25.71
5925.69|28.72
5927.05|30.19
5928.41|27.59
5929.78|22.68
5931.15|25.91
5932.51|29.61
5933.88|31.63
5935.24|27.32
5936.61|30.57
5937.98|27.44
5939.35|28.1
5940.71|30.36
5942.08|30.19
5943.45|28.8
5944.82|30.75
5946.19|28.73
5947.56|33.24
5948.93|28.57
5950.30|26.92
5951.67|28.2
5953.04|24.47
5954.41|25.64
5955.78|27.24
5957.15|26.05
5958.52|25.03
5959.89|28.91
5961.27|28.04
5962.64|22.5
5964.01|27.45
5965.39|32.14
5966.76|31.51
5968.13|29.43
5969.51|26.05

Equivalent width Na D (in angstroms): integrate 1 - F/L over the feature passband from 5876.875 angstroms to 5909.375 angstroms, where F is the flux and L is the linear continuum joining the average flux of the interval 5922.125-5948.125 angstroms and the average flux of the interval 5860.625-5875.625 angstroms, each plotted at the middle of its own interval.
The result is 4.3 angstroms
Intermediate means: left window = 28.9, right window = 28.6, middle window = 25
